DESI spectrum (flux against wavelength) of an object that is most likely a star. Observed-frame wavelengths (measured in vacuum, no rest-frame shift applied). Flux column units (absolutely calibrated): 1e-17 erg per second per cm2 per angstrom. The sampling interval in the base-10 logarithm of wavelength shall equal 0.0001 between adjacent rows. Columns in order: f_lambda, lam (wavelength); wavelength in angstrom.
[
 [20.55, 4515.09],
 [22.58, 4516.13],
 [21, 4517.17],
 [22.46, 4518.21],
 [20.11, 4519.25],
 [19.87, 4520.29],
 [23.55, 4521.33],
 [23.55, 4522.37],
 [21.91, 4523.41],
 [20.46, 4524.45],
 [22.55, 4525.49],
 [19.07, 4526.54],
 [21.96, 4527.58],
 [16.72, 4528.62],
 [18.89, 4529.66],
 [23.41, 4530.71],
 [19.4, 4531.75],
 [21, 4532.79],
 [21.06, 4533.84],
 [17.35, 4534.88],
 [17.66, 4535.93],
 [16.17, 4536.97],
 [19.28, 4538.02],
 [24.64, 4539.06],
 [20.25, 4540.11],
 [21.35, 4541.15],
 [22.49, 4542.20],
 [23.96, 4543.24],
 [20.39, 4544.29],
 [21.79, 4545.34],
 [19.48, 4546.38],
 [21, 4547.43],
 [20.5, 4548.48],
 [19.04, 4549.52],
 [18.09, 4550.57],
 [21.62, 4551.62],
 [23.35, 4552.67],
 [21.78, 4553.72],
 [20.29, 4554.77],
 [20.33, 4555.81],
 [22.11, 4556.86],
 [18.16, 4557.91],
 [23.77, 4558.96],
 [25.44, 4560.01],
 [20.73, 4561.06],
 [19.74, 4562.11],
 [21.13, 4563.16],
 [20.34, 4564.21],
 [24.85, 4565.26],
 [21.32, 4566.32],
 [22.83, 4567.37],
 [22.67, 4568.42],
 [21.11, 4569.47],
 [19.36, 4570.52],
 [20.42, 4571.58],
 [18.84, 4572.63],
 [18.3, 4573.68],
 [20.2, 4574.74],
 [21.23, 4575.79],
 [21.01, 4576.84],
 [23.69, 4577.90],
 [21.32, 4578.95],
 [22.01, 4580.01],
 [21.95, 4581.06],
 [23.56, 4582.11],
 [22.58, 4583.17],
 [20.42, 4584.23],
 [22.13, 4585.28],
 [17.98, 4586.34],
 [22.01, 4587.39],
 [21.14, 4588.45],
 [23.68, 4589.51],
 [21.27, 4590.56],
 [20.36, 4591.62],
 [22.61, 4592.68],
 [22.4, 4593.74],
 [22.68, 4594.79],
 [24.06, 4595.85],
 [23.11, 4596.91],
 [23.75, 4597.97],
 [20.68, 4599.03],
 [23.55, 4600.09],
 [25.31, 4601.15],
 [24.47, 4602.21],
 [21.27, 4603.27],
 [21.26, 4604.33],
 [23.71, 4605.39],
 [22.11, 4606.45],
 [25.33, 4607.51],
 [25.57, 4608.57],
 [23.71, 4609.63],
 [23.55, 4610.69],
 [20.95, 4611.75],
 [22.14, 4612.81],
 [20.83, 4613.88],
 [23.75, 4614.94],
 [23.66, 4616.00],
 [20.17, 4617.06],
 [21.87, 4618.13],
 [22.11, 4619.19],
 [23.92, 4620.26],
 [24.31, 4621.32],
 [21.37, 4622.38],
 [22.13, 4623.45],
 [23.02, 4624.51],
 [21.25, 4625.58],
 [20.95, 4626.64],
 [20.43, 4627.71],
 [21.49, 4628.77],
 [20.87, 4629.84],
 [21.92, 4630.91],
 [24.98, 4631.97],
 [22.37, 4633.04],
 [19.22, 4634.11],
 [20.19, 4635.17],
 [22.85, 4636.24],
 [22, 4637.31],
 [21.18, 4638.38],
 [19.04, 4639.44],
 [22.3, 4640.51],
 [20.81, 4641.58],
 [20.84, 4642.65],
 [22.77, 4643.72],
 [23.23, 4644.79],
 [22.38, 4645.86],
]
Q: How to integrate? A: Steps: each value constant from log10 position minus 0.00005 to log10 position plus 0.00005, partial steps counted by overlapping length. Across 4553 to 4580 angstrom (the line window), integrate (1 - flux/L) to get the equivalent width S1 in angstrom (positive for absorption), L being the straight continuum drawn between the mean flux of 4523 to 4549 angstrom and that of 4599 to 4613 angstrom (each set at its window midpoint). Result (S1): 0.5 angstrom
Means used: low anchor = 20.5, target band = 21.3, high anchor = 23.2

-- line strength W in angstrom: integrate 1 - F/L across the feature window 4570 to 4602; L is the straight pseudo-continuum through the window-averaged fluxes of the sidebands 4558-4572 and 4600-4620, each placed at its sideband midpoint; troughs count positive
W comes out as 0.76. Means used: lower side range 21.7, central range 21.7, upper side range 22.9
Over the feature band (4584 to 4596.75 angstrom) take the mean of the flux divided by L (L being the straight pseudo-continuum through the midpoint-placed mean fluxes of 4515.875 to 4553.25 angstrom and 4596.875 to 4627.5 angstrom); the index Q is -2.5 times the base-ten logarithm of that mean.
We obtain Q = 0.02 mag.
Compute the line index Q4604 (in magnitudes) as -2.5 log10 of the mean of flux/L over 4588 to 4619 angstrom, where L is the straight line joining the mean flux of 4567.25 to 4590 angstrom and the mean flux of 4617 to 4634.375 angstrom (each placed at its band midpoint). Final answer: -0.05 mag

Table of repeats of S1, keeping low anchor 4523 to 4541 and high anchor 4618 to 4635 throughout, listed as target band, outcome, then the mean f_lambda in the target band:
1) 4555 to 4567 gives -0.5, 21.6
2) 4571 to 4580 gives 0.1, 20.7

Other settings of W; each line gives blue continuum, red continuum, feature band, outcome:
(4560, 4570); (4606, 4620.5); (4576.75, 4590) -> 0.2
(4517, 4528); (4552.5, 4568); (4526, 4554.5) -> 1.6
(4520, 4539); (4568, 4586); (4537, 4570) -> -0.9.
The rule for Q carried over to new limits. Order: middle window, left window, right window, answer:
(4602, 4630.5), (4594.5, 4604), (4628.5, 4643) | 0.00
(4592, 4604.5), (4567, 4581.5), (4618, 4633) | -0.07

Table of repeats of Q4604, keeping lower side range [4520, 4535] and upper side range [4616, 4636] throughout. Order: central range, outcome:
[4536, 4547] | 0.01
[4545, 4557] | 0.02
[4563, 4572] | -0.02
